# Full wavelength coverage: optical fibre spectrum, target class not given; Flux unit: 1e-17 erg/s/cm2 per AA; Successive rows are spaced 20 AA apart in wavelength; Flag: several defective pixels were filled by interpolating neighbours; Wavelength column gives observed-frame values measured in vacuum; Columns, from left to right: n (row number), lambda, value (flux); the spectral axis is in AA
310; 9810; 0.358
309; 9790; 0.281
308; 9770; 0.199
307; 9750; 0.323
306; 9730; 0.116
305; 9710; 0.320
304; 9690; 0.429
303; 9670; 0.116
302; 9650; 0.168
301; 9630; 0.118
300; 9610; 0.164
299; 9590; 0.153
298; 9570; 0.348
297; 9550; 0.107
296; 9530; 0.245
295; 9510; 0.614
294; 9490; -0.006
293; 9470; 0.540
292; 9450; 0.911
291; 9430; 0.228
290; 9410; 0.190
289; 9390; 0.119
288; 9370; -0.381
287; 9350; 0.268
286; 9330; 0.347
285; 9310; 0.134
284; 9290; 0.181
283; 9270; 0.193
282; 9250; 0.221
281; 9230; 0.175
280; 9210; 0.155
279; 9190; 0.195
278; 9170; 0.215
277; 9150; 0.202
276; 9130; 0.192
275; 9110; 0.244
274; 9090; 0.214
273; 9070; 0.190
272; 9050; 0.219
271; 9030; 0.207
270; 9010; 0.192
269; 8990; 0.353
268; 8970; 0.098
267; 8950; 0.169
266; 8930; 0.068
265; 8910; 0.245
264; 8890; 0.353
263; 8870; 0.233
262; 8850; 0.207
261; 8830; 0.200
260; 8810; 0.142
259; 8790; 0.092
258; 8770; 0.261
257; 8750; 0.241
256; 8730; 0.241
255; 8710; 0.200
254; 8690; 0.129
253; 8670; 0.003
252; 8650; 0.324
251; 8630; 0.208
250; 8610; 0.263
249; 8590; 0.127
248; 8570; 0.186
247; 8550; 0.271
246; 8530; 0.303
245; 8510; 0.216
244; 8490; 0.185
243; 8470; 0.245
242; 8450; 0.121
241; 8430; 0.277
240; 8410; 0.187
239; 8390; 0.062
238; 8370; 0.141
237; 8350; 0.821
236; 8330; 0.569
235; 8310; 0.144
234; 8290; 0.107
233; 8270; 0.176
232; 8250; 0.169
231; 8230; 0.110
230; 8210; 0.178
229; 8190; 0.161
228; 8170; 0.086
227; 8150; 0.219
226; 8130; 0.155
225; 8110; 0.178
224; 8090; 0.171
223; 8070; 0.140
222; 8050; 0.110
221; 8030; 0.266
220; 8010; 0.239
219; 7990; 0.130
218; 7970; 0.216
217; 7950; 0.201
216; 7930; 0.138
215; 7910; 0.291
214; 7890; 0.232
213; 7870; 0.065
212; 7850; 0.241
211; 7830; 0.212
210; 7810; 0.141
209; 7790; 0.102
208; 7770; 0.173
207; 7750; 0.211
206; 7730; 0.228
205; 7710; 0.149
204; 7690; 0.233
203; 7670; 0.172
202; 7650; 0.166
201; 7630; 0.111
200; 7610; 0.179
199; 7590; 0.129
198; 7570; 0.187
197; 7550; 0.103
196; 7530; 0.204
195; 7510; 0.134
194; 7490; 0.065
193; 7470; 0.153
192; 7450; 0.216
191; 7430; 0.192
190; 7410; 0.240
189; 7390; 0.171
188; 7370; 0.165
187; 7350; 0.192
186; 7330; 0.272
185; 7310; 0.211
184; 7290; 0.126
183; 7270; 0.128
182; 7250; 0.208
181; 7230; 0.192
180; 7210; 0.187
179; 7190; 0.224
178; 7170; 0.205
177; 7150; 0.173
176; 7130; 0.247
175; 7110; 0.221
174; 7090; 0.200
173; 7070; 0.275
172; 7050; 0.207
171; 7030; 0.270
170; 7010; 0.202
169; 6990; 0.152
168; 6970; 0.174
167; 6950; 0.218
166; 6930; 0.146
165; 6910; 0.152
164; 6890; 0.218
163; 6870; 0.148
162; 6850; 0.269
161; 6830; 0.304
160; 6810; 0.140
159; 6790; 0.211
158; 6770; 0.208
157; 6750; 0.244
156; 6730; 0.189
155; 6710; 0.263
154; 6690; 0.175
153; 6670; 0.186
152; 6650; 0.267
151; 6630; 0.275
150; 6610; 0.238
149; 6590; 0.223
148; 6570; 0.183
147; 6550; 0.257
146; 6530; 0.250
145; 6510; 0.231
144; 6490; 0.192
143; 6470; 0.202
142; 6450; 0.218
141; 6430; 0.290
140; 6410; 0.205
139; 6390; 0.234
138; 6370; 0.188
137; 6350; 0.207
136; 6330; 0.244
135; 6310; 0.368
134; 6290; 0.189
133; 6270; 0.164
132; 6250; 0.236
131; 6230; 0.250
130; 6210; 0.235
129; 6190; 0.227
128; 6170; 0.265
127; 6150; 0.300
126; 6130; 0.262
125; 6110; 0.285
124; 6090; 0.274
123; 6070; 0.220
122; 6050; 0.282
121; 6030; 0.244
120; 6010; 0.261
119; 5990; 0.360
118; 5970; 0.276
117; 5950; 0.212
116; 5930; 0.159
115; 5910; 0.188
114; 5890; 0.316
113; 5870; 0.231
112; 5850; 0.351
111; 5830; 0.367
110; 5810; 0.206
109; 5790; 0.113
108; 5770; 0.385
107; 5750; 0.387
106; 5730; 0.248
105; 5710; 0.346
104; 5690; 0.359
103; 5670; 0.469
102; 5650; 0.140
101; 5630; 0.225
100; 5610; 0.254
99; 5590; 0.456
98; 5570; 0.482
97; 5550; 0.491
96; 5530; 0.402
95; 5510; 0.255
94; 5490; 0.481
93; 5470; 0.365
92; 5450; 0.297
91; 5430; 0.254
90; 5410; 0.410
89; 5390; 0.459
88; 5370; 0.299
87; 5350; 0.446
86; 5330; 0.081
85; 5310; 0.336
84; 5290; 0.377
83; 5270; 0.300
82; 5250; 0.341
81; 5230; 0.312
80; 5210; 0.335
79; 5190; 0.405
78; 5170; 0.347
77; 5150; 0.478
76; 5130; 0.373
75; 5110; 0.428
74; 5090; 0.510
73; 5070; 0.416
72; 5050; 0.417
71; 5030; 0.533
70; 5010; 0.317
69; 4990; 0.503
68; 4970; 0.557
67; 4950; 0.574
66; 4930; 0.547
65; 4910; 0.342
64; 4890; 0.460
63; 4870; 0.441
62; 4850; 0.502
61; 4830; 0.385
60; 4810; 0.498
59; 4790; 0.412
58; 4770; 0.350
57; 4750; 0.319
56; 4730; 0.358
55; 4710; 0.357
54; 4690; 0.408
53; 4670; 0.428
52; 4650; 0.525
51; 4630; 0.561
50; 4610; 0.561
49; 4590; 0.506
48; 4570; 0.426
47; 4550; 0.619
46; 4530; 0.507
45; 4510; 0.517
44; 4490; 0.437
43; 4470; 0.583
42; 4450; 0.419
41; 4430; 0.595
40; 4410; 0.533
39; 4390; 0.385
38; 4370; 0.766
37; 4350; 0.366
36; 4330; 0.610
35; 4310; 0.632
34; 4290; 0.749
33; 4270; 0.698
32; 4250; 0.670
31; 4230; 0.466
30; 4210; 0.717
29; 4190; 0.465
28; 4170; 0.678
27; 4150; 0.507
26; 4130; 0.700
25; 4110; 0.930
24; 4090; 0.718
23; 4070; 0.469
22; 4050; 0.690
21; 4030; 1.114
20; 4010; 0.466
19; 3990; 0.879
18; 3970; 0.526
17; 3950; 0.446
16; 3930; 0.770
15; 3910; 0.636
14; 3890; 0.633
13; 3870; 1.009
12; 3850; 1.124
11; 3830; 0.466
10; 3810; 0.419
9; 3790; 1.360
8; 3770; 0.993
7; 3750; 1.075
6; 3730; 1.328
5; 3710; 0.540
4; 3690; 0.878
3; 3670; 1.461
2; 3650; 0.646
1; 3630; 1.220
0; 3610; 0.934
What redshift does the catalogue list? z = 1.24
